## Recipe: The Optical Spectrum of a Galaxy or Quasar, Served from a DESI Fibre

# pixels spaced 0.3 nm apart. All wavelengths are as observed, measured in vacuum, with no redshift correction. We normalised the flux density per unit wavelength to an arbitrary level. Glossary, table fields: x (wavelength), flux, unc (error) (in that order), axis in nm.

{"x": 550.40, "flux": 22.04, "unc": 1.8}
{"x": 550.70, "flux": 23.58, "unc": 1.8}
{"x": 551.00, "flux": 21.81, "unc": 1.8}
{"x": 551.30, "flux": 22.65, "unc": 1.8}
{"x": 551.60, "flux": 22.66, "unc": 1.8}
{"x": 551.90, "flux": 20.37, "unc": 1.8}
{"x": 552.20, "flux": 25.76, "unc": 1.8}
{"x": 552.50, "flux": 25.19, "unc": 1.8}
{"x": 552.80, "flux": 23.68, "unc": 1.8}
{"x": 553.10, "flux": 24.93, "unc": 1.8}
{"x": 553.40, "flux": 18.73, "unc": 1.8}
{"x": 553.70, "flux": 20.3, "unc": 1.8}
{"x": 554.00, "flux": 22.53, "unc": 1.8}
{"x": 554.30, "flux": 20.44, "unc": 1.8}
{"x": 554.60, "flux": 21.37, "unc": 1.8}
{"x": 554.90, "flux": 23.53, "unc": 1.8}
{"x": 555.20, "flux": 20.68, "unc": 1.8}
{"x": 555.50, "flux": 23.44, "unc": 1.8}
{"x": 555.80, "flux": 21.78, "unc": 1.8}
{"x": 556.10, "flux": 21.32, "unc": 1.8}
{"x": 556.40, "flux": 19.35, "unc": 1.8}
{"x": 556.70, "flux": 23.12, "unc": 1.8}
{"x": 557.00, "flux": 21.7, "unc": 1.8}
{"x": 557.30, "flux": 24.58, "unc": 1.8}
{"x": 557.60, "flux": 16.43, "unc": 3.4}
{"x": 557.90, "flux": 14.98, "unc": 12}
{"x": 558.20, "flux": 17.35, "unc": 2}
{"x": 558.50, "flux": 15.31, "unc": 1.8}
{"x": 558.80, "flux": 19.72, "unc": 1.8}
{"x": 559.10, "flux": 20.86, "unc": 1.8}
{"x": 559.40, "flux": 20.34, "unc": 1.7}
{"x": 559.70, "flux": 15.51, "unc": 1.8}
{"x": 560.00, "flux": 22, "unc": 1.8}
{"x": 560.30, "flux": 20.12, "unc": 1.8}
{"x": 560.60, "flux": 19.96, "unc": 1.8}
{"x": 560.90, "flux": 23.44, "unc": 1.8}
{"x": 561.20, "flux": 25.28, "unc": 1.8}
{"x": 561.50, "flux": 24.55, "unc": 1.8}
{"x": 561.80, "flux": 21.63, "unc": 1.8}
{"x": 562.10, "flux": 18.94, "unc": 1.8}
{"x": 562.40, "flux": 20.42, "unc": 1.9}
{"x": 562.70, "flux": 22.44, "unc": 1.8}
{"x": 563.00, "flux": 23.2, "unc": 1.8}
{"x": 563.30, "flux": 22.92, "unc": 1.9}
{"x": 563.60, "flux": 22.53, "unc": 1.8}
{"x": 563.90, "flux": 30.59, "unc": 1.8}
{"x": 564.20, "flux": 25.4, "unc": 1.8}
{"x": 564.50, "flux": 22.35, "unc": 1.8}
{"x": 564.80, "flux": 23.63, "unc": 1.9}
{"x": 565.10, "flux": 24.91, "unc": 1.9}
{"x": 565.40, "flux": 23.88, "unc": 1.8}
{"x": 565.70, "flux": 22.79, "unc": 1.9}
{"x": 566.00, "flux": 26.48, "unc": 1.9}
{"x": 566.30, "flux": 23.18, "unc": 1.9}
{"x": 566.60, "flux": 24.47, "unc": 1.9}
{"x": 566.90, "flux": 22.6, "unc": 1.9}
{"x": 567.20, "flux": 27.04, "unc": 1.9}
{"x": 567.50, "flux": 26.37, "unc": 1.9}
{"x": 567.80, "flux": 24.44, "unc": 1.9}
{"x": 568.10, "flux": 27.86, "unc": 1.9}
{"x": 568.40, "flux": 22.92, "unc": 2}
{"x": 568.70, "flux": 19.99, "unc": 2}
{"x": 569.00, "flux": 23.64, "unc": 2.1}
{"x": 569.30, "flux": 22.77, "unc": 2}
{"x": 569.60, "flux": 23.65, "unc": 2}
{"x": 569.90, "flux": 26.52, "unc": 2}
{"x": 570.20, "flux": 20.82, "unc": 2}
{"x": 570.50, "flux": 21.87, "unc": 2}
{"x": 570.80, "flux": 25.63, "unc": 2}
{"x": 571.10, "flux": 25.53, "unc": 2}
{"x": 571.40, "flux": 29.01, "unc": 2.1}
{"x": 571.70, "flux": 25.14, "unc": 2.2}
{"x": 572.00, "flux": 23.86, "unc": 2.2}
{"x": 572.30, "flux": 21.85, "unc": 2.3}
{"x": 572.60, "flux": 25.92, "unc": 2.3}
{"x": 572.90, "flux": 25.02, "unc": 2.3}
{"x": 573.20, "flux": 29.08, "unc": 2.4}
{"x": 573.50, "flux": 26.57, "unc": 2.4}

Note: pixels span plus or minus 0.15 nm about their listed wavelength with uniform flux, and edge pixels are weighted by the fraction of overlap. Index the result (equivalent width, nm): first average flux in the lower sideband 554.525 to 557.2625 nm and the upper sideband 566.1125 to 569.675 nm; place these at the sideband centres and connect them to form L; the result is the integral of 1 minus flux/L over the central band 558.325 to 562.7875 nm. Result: 0.418 nm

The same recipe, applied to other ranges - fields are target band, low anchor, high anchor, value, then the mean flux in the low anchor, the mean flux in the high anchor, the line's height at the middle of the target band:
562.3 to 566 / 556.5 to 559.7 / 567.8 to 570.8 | -0.404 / 19.3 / 23.5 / 21.6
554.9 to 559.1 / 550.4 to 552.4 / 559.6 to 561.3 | 0.313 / 22.8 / 21.1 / 21.7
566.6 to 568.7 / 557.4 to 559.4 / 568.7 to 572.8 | -0.205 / 17.8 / 24.2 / 22.6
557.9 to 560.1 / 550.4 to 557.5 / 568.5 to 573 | 0.426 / 22.3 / 24.1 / 22.8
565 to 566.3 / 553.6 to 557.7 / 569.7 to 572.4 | -0.049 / 21.5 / 24.5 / 23.5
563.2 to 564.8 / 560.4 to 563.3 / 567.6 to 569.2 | -0.139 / 22.2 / 23.8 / 22.7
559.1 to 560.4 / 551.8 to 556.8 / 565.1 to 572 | 0.191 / 22.2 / 24.4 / 23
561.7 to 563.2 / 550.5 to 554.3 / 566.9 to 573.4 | 0.152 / 22.6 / 24.7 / 23.8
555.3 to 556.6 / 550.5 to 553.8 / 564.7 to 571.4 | 0.089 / 22.7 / 24.2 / 23.1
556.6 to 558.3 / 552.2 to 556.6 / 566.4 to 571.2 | 0.215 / 22.1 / 24.1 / 22.5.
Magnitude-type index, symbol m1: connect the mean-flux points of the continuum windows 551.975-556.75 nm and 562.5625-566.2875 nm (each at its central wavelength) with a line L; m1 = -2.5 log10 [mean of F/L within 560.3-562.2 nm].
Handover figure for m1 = 0.07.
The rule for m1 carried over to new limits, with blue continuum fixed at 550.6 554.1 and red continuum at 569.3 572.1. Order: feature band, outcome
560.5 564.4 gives 0.02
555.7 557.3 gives 0.07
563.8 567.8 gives -0.03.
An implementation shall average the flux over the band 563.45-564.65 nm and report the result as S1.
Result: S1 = 25.2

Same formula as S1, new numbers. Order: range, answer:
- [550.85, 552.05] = 21.9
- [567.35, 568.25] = 26.2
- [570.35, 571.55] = 25.5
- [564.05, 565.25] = 24.1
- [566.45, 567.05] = 23.5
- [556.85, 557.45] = 23.1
